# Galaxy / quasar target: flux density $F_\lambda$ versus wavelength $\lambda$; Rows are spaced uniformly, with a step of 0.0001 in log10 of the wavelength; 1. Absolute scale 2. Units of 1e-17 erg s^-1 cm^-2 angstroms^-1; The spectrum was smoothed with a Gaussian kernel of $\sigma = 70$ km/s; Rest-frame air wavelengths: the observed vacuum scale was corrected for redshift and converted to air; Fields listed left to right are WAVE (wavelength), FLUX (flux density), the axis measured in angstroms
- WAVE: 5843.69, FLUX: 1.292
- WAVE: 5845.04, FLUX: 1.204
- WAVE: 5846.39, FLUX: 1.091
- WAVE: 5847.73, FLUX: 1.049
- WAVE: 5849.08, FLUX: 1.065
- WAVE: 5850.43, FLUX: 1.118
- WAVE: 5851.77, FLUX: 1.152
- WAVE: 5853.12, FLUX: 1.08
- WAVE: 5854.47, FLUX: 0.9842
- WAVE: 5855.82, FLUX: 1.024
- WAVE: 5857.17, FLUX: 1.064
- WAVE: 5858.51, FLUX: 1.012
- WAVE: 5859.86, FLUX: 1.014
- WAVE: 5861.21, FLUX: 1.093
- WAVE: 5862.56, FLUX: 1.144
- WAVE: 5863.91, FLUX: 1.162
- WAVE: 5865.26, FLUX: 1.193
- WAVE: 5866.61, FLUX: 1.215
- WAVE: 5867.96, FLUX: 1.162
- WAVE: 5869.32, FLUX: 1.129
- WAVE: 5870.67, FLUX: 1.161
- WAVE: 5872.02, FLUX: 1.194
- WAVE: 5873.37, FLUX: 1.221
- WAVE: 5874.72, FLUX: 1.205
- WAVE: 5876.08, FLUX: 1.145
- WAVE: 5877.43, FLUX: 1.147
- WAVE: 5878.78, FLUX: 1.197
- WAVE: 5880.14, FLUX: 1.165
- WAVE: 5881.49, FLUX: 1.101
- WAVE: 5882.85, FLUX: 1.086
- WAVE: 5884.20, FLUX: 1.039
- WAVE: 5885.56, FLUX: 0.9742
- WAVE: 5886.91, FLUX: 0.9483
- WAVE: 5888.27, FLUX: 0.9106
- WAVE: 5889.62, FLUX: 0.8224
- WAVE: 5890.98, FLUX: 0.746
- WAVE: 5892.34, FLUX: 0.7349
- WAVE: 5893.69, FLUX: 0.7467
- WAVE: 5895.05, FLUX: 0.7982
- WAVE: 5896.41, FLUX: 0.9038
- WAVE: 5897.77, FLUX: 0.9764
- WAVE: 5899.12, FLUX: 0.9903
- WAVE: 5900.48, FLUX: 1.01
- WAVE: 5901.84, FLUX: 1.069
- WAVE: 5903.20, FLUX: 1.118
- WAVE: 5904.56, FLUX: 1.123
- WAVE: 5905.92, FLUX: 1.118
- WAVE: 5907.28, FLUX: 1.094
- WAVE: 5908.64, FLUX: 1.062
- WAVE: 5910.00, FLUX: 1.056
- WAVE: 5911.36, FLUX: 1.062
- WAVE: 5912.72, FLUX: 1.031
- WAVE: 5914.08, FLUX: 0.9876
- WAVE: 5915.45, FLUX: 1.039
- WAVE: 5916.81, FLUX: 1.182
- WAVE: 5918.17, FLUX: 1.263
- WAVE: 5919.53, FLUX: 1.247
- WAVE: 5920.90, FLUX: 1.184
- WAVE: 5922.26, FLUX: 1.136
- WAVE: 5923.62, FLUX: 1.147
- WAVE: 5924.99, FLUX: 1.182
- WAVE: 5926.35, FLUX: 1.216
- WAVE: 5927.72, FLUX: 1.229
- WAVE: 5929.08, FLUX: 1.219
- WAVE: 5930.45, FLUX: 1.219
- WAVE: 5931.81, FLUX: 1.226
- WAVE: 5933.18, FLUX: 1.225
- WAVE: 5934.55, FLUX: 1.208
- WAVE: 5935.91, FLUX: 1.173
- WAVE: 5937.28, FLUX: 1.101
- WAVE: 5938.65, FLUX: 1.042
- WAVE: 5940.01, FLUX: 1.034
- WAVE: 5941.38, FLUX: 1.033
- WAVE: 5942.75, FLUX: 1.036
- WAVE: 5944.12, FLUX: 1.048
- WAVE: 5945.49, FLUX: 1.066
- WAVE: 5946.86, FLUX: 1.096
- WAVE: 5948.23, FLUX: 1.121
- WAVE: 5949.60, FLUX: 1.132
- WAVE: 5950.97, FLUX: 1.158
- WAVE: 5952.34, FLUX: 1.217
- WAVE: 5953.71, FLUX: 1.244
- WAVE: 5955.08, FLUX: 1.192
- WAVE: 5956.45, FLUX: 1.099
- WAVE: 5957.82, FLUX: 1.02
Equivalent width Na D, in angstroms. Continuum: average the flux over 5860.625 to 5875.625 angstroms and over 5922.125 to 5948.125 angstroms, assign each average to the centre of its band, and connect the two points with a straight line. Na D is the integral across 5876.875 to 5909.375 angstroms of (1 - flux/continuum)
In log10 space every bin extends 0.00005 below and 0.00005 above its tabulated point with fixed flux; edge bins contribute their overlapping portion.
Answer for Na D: 4.6 angstroms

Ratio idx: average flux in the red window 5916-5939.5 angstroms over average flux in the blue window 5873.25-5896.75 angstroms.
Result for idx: 1.2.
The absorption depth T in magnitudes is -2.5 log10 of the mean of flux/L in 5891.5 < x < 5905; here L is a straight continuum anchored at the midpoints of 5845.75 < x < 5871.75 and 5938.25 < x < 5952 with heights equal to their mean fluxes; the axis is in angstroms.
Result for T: 0.16 mag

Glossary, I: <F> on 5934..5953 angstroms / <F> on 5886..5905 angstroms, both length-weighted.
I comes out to 1.20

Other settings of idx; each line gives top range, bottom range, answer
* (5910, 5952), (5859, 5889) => 1.02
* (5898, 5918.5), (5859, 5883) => 0.93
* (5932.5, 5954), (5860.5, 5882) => 0.96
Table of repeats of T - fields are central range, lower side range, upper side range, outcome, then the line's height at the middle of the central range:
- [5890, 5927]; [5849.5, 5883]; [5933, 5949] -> 0.07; 1.11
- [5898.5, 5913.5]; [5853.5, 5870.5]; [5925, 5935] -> 0.11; 1.18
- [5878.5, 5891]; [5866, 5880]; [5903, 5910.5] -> 0.14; 1.15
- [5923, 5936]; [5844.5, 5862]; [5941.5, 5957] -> -0.09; 1.11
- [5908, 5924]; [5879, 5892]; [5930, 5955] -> -0.05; 1.06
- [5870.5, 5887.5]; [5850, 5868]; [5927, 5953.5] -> -0.01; 1.11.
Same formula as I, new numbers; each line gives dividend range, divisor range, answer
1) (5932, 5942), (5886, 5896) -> 1.37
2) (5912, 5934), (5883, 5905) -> 1.25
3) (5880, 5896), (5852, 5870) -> 0.83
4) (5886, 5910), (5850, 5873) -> 0.86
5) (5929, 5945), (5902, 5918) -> 1.04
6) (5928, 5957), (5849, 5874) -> 1.02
